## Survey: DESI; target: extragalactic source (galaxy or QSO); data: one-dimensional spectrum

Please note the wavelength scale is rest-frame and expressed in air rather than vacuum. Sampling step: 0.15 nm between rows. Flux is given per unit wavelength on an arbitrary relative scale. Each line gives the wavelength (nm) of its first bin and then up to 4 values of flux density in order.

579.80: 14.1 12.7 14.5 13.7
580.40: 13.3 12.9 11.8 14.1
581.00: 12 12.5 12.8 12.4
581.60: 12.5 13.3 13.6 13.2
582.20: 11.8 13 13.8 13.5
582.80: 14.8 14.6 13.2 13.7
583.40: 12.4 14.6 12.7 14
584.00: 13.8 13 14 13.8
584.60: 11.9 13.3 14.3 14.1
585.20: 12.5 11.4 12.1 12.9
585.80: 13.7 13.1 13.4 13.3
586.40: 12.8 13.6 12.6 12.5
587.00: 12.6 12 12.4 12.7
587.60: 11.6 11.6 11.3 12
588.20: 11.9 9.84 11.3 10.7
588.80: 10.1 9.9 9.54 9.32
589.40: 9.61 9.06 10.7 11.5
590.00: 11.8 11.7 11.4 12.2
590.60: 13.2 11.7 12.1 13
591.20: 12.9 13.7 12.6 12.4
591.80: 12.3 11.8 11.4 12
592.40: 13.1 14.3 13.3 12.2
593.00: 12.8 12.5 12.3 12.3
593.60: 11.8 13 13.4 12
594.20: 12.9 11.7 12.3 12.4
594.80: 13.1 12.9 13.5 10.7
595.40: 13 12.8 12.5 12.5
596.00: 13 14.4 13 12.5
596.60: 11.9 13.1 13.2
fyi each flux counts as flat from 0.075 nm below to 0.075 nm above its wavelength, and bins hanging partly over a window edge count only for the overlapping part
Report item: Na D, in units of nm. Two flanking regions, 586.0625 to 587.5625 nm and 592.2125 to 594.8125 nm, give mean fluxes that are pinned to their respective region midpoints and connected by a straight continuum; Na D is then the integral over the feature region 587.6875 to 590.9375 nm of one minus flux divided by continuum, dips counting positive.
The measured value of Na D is 0.43 nm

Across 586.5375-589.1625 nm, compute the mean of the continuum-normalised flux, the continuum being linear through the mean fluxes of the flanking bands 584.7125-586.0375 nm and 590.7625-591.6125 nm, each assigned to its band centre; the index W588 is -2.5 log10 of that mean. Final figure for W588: 0.124 mag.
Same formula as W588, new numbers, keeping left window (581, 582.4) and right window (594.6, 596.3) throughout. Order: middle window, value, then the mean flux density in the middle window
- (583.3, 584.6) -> -0.057 mag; 13.4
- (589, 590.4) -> 0.210 mag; 10.5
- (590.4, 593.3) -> 0.017 mag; 12.6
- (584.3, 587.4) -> -0.015 mag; 12.9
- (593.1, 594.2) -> 0.026 mag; 12.5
